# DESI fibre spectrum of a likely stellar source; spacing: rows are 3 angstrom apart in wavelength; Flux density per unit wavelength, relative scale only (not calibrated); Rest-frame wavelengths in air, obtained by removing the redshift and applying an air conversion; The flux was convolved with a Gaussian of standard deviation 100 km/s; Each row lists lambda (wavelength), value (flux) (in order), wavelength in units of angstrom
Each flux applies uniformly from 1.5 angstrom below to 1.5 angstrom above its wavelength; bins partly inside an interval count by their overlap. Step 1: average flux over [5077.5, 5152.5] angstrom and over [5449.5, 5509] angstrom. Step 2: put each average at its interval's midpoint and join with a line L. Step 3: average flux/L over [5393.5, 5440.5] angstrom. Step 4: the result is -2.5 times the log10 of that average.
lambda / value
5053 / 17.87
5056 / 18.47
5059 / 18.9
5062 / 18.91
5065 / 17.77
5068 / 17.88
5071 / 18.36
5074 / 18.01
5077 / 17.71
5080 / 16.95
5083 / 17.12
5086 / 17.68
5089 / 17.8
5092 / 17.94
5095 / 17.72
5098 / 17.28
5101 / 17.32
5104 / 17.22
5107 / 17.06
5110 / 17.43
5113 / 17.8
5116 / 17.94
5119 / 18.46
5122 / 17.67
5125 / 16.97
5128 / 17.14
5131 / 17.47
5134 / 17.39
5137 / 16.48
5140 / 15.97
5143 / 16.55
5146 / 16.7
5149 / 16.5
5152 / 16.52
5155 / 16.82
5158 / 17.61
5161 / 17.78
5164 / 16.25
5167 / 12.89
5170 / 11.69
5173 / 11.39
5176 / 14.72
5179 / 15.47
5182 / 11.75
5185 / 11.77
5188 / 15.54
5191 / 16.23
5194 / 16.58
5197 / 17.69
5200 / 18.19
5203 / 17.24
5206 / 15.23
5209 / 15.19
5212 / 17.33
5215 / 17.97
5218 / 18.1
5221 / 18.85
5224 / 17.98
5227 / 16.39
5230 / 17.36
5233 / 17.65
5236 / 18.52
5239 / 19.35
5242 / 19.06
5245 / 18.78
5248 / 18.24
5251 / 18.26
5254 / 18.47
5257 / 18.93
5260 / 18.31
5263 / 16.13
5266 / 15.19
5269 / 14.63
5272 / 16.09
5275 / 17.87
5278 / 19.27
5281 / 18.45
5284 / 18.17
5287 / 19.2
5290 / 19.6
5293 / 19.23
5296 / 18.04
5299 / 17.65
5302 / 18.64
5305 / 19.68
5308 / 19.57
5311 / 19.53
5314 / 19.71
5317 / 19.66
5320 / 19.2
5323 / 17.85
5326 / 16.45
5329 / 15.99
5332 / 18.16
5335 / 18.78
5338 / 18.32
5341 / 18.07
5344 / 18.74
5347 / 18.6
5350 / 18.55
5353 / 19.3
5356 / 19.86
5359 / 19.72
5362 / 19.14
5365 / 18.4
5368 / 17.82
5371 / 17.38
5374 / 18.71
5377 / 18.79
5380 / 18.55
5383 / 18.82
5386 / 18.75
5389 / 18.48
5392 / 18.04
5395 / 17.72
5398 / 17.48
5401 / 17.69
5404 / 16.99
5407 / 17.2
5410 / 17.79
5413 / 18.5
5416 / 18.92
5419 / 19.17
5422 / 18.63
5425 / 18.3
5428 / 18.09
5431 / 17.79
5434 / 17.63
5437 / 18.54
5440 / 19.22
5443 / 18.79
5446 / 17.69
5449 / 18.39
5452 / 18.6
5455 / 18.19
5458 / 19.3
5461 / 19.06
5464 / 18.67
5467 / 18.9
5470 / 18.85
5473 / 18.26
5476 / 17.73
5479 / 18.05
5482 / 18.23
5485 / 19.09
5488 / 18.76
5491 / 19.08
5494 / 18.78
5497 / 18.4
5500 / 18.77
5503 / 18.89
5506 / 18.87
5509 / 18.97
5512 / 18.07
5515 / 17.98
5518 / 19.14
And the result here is 0.02 mag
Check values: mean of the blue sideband 17.3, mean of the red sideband 18.7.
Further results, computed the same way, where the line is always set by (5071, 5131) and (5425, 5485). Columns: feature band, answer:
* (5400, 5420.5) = 0.017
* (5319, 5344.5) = 0.014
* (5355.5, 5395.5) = -0.020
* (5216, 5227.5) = -0.006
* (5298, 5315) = -0.064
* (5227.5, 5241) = -0.014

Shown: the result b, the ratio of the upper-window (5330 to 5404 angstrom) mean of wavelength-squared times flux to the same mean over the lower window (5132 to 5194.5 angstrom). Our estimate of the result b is 1.30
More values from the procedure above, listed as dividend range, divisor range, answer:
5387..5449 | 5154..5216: 1.28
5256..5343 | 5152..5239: 1.17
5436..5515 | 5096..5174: 1.28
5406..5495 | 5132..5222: 1.29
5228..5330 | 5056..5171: 1.13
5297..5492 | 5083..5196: 1.25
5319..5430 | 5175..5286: 1.13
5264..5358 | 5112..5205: 1.21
